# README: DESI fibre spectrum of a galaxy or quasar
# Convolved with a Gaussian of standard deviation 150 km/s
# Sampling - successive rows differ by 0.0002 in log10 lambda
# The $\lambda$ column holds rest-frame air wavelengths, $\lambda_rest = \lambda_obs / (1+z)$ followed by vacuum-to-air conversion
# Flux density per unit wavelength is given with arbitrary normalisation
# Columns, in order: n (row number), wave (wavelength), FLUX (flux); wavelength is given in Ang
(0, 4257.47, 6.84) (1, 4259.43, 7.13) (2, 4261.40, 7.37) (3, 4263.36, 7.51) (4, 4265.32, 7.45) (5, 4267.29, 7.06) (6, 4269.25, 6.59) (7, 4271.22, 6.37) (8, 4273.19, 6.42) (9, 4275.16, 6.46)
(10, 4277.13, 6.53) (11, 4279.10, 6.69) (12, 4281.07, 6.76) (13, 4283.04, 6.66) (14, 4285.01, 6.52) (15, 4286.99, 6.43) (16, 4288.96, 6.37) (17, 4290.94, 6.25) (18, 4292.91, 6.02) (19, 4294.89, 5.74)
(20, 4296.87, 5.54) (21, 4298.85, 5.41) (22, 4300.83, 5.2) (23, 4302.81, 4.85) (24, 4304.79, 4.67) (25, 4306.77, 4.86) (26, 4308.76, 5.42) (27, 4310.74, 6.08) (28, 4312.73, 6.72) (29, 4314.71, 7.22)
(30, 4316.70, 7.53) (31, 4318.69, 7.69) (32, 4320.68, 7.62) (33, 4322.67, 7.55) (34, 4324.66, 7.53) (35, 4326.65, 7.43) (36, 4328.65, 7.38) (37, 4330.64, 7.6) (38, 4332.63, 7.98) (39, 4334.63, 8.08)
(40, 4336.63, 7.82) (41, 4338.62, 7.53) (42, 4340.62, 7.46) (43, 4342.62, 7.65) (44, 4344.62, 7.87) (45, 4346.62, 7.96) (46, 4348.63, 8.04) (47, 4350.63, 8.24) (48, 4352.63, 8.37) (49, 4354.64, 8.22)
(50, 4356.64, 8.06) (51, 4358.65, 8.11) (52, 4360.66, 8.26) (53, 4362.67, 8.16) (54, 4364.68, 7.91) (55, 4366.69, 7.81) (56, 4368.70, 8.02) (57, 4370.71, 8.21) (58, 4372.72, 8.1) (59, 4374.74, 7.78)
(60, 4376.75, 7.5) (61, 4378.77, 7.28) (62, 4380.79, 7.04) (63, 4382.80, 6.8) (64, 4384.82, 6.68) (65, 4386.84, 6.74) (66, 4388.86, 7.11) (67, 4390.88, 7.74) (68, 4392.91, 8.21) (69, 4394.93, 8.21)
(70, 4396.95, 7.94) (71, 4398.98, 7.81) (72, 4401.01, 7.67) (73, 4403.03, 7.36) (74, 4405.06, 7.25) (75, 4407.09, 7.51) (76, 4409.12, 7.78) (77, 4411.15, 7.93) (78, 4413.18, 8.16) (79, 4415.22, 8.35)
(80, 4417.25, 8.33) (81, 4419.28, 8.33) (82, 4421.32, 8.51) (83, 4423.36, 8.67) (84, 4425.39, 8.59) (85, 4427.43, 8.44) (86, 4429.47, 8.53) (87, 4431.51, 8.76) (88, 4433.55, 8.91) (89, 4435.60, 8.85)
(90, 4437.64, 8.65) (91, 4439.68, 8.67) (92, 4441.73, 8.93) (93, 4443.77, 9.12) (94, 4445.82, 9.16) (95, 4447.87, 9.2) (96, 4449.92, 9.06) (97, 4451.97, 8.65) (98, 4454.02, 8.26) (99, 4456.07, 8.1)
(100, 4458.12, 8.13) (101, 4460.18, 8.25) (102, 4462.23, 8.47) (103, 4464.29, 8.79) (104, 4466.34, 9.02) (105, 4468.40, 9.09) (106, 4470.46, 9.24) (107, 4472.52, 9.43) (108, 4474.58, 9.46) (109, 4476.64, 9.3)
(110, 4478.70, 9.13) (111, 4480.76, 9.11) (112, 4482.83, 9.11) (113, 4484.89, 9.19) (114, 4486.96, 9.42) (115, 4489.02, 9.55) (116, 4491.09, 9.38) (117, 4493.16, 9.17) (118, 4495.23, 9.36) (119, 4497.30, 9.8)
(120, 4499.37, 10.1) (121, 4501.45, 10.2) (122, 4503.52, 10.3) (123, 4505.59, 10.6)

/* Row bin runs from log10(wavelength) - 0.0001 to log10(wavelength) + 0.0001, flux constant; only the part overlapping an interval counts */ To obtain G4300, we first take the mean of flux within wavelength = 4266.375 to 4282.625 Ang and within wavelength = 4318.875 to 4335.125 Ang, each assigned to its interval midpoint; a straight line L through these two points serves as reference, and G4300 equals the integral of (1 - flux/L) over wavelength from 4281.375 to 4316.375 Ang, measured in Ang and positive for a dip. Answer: 5.7 Ang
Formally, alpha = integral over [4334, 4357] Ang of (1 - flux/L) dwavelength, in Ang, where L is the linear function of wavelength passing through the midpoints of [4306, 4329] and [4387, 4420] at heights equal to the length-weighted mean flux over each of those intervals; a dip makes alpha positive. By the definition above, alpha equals -2.29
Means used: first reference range 6.92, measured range 7.94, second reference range 7.82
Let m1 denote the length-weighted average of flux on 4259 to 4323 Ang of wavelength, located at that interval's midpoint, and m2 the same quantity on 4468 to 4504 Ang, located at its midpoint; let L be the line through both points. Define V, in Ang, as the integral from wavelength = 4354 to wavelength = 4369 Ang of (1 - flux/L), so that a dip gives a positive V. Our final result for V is -1.1 Ang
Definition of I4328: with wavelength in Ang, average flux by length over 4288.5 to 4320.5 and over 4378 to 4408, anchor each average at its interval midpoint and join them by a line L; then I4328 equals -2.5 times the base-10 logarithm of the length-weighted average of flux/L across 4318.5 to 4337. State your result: -0.198 mag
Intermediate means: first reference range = 6.01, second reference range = 7.43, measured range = 7.66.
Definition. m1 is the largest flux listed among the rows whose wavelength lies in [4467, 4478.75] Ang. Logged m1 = 9.46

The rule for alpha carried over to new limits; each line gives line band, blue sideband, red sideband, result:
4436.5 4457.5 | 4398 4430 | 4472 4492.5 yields -0.3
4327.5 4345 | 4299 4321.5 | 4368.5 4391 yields -2.9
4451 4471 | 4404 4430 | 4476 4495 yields 0.7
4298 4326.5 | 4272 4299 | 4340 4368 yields 2.6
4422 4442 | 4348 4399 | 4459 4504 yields -0.2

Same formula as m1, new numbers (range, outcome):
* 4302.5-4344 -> 8.08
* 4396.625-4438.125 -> 8.91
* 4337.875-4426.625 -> 8.67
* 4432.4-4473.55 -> 9.43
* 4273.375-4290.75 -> 6.76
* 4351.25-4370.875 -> 8.37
